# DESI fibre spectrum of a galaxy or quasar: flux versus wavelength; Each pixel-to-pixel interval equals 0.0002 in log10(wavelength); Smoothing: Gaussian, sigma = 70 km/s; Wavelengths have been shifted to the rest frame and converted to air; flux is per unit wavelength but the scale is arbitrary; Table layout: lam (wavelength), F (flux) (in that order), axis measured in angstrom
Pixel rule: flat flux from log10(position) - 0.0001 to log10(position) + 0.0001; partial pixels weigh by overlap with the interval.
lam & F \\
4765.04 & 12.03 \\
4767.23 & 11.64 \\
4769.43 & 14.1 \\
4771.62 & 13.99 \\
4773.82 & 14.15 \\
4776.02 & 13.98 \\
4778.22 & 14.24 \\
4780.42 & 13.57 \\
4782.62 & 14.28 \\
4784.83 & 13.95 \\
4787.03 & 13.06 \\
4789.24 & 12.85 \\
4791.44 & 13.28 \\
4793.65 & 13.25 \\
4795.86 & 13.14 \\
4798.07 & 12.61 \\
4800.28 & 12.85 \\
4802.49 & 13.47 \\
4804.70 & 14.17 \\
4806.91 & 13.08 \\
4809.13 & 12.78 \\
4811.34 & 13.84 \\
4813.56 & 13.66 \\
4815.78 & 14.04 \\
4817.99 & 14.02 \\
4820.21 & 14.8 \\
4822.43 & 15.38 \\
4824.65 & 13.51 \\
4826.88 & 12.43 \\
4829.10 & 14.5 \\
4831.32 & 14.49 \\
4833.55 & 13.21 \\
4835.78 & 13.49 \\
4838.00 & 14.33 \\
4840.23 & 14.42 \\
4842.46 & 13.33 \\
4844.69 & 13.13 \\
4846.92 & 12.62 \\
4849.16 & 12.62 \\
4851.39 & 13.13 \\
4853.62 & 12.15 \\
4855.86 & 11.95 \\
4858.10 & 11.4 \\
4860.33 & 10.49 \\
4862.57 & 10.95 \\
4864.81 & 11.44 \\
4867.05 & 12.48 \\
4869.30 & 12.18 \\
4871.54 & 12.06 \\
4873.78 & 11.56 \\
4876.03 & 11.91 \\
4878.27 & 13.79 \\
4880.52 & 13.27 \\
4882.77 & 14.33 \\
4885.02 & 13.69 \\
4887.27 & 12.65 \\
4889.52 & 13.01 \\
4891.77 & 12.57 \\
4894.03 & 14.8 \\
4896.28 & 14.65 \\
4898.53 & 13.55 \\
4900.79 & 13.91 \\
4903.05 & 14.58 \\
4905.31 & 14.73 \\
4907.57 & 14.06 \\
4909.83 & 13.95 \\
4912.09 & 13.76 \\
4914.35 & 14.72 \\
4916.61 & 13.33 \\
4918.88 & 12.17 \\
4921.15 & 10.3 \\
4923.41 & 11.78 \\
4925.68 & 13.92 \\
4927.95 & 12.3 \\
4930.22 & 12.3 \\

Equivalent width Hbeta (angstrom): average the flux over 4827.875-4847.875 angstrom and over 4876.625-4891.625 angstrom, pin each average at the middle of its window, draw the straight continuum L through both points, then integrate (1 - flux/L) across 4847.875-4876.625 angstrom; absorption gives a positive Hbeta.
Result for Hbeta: 3.5 angstrom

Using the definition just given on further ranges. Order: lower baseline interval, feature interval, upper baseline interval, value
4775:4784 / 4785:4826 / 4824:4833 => 0.9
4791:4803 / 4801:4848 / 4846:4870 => -4.5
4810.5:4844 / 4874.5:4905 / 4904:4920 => 0.6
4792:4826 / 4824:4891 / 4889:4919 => 4.7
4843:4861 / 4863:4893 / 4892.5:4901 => 1.6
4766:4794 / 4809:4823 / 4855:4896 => -1.0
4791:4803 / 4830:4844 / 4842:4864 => -1.7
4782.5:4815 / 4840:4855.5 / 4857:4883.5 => -0.5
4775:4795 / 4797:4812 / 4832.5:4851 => 0.3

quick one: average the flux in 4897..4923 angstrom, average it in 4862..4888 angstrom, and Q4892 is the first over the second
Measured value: 1.08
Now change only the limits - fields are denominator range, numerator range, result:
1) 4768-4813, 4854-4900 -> 0.94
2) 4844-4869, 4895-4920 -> 1.16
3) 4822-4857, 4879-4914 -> 1.04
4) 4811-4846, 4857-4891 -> 0.89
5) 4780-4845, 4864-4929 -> 0.97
